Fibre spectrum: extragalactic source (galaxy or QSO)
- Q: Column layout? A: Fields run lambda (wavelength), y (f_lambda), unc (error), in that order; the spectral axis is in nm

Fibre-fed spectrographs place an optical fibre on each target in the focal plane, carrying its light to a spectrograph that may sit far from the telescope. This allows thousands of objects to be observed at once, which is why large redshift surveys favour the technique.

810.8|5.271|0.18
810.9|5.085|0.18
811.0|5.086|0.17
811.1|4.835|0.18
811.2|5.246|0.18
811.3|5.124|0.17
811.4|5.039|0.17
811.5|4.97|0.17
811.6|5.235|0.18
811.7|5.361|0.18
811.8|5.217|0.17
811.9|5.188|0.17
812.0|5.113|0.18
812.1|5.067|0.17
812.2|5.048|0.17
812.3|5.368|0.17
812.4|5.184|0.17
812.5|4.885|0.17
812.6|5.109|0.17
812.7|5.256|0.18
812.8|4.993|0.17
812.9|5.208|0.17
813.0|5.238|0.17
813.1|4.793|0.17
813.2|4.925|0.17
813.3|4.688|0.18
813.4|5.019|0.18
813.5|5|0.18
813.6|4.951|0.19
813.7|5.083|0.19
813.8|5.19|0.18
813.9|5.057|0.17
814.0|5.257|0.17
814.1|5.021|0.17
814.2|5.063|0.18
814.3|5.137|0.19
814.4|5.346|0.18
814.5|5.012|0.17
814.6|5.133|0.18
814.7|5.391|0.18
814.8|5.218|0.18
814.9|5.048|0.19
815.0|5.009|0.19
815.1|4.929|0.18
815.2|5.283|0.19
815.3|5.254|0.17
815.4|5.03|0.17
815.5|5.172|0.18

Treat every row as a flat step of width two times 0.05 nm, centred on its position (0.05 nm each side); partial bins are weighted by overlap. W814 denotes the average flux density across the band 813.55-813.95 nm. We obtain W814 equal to 5.07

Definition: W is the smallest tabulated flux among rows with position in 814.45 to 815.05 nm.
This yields 5.009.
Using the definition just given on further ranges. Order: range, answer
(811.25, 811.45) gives 5.039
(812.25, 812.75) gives 4.885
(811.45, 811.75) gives 4.97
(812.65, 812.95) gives 4.993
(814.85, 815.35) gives 4.929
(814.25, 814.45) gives 5.137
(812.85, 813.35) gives 4.688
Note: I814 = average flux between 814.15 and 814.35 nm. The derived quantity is 5.1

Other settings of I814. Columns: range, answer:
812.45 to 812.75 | 5.08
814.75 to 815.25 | 5.1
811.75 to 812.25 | 5.13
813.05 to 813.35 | 4.8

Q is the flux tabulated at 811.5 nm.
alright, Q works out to 4.97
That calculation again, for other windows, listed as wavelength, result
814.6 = 5.133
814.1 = 5.021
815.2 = 5.283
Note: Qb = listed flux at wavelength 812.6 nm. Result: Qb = 5.109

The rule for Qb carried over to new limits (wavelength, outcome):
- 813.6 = 4.951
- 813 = 5.238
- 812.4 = 5.184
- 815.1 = 4.929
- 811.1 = 4.835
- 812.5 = 4.885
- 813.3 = 4.688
